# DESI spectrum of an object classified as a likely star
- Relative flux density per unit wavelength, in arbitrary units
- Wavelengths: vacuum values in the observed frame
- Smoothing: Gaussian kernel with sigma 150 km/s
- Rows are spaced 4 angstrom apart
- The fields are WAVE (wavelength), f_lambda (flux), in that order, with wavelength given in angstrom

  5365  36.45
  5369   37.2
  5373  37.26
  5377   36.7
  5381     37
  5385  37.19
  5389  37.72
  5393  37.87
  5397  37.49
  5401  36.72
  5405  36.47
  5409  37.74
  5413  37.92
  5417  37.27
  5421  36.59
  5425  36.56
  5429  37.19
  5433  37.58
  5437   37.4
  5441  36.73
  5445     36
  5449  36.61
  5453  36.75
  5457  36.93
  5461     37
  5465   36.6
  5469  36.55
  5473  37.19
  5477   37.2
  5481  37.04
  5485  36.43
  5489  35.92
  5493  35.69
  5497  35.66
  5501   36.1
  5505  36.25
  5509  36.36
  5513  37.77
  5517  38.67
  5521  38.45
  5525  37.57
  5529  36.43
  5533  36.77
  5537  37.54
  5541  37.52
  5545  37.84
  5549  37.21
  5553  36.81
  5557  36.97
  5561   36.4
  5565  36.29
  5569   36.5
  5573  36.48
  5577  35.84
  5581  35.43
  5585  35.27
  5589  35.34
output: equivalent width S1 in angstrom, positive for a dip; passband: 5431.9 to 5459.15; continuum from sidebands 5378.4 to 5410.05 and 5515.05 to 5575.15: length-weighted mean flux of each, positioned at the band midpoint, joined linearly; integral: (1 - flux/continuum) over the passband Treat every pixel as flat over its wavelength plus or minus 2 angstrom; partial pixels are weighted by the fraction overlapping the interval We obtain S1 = 0.28 angstrom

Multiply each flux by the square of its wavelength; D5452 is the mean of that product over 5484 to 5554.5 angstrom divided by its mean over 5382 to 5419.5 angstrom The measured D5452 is 1.03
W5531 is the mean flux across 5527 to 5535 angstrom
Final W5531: 36.6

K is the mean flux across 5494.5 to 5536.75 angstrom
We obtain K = 37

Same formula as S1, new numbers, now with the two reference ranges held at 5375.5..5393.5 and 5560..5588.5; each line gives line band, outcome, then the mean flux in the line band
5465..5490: -0.1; 36.7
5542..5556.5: -0.4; 37.3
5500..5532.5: -0.8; 37.2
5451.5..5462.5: 0.0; 36.9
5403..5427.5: 0.0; 37.1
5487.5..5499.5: 0.3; 35.8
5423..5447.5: 0.0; 36.9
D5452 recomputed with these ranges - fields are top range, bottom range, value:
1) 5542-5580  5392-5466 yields 1.04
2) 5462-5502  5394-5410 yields 1.01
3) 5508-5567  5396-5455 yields 1.05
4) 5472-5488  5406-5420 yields 1.01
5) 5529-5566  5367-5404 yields 1.06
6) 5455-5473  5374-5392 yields 1.02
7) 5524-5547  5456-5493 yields 1.04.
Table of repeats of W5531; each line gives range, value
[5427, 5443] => 37.2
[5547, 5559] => 37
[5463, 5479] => 36.9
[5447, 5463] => 36.8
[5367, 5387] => 37.1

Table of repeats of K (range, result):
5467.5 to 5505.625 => 36.4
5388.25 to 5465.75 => 37.1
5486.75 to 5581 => 36.8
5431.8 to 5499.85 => 36.6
